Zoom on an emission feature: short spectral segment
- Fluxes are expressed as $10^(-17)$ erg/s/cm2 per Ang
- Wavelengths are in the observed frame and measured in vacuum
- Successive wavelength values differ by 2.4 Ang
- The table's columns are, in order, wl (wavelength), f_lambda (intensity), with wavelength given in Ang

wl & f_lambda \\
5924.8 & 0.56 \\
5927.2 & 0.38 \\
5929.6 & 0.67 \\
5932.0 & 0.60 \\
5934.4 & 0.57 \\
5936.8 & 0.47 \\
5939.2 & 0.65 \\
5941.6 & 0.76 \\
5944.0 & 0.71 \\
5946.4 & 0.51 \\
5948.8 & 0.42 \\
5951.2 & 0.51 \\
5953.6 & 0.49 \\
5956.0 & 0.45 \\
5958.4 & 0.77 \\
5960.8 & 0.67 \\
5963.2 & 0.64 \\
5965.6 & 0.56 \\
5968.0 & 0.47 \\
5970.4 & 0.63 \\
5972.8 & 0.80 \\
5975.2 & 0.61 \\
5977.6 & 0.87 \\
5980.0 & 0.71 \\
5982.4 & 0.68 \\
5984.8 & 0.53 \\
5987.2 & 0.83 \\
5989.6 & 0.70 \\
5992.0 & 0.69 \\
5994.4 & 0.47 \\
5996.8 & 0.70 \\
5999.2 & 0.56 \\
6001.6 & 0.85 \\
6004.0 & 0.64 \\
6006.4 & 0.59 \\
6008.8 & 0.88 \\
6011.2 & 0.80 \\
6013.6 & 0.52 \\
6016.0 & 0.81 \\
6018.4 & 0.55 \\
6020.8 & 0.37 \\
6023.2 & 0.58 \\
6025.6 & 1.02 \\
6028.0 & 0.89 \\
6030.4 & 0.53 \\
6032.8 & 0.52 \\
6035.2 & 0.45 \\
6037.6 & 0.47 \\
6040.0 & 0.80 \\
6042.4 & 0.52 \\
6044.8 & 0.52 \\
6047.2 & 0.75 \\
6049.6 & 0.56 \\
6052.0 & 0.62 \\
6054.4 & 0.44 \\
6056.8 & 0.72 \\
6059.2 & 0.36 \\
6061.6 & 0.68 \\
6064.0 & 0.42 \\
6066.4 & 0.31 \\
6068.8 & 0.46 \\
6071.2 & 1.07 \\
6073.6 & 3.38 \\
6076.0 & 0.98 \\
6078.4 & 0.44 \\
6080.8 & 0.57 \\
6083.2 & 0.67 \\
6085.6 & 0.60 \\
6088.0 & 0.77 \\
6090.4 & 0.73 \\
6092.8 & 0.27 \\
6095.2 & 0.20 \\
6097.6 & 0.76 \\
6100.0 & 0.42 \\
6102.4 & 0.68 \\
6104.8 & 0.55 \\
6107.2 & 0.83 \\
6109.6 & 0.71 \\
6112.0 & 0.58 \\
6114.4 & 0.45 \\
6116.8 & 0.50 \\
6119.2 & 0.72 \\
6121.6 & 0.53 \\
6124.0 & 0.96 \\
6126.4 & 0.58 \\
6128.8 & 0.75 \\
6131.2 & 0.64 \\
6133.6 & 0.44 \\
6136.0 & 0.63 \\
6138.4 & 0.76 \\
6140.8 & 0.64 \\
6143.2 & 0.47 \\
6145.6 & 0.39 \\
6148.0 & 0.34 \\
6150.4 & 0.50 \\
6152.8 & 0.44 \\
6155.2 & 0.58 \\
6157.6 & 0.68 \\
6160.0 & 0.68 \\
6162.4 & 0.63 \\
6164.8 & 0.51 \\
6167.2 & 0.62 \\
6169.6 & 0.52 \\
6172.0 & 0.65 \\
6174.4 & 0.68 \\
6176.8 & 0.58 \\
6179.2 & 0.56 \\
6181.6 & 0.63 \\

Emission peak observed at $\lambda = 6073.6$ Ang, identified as Hbeta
